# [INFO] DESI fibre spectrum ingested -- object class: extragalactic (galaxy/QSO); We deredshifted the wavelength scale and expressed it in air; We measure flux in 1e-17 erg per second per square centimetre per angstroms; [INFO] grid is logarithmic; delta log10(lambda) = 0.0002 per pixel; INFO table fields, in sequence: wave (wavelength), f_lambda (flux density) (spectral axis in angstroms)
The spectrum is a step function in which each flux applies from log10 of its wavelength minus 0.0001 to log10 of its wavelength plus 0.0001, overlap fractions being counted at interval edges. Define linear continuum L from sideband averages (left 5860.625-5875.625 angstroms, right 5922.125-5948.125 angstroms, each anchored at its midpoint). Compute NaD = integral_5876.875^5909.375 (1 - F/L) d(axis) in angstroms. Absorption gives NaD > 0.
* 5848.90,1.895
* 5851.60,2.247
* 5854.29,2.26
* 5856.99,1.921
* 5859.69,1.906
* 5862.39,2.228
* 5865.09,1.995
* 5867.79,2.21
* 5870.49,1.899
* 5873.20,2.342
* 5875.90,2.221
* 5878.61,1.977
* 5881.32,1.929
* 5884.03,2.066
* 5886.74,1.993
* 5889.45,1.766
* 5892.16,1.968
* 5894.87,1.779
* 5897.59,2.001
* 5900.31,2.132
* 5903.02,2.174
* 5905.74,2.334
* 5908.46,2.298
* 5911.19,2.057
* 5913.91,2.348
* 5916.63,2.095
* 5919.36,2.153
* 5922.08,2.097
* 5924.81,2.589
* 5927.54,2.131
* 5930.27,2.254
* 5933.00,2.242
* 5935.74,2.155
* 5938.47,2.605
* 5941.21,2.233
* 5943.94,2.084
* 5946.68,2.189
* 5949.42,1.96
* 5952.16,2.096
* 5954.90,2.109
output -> 2.2 angstroms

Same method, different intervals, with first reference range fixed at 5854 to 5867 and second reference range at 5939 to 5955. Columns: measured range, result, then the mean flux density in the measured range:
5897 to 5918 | -0.88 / 2.19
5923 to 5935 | -0.95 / 2.29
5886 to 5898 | 1.12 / 1.89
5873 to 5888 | 0.02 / 2.07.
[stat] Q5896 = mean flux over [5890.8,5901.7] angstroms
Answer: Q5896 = 1.97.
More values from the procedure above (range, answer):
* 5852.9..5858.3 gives 2.09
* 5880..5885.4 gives 2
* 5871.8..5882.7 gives 2.11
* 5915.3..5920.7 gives 2.12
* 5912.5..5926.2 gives 2.26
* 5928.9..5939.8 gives 2.31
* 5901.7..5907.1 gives 2.25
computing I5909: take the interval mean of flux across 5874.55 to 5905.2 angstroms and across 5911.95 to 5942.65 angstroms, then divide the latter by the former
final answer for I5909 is 1.1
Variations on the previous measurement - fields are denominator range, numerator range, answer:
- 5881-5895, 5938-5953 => 1.13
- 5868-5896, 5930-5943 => 1.14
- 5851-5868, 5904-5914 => 1.07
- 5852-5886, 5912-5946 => 1.08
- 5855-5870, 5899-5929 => 1.08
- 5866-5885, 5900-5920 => 1.05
